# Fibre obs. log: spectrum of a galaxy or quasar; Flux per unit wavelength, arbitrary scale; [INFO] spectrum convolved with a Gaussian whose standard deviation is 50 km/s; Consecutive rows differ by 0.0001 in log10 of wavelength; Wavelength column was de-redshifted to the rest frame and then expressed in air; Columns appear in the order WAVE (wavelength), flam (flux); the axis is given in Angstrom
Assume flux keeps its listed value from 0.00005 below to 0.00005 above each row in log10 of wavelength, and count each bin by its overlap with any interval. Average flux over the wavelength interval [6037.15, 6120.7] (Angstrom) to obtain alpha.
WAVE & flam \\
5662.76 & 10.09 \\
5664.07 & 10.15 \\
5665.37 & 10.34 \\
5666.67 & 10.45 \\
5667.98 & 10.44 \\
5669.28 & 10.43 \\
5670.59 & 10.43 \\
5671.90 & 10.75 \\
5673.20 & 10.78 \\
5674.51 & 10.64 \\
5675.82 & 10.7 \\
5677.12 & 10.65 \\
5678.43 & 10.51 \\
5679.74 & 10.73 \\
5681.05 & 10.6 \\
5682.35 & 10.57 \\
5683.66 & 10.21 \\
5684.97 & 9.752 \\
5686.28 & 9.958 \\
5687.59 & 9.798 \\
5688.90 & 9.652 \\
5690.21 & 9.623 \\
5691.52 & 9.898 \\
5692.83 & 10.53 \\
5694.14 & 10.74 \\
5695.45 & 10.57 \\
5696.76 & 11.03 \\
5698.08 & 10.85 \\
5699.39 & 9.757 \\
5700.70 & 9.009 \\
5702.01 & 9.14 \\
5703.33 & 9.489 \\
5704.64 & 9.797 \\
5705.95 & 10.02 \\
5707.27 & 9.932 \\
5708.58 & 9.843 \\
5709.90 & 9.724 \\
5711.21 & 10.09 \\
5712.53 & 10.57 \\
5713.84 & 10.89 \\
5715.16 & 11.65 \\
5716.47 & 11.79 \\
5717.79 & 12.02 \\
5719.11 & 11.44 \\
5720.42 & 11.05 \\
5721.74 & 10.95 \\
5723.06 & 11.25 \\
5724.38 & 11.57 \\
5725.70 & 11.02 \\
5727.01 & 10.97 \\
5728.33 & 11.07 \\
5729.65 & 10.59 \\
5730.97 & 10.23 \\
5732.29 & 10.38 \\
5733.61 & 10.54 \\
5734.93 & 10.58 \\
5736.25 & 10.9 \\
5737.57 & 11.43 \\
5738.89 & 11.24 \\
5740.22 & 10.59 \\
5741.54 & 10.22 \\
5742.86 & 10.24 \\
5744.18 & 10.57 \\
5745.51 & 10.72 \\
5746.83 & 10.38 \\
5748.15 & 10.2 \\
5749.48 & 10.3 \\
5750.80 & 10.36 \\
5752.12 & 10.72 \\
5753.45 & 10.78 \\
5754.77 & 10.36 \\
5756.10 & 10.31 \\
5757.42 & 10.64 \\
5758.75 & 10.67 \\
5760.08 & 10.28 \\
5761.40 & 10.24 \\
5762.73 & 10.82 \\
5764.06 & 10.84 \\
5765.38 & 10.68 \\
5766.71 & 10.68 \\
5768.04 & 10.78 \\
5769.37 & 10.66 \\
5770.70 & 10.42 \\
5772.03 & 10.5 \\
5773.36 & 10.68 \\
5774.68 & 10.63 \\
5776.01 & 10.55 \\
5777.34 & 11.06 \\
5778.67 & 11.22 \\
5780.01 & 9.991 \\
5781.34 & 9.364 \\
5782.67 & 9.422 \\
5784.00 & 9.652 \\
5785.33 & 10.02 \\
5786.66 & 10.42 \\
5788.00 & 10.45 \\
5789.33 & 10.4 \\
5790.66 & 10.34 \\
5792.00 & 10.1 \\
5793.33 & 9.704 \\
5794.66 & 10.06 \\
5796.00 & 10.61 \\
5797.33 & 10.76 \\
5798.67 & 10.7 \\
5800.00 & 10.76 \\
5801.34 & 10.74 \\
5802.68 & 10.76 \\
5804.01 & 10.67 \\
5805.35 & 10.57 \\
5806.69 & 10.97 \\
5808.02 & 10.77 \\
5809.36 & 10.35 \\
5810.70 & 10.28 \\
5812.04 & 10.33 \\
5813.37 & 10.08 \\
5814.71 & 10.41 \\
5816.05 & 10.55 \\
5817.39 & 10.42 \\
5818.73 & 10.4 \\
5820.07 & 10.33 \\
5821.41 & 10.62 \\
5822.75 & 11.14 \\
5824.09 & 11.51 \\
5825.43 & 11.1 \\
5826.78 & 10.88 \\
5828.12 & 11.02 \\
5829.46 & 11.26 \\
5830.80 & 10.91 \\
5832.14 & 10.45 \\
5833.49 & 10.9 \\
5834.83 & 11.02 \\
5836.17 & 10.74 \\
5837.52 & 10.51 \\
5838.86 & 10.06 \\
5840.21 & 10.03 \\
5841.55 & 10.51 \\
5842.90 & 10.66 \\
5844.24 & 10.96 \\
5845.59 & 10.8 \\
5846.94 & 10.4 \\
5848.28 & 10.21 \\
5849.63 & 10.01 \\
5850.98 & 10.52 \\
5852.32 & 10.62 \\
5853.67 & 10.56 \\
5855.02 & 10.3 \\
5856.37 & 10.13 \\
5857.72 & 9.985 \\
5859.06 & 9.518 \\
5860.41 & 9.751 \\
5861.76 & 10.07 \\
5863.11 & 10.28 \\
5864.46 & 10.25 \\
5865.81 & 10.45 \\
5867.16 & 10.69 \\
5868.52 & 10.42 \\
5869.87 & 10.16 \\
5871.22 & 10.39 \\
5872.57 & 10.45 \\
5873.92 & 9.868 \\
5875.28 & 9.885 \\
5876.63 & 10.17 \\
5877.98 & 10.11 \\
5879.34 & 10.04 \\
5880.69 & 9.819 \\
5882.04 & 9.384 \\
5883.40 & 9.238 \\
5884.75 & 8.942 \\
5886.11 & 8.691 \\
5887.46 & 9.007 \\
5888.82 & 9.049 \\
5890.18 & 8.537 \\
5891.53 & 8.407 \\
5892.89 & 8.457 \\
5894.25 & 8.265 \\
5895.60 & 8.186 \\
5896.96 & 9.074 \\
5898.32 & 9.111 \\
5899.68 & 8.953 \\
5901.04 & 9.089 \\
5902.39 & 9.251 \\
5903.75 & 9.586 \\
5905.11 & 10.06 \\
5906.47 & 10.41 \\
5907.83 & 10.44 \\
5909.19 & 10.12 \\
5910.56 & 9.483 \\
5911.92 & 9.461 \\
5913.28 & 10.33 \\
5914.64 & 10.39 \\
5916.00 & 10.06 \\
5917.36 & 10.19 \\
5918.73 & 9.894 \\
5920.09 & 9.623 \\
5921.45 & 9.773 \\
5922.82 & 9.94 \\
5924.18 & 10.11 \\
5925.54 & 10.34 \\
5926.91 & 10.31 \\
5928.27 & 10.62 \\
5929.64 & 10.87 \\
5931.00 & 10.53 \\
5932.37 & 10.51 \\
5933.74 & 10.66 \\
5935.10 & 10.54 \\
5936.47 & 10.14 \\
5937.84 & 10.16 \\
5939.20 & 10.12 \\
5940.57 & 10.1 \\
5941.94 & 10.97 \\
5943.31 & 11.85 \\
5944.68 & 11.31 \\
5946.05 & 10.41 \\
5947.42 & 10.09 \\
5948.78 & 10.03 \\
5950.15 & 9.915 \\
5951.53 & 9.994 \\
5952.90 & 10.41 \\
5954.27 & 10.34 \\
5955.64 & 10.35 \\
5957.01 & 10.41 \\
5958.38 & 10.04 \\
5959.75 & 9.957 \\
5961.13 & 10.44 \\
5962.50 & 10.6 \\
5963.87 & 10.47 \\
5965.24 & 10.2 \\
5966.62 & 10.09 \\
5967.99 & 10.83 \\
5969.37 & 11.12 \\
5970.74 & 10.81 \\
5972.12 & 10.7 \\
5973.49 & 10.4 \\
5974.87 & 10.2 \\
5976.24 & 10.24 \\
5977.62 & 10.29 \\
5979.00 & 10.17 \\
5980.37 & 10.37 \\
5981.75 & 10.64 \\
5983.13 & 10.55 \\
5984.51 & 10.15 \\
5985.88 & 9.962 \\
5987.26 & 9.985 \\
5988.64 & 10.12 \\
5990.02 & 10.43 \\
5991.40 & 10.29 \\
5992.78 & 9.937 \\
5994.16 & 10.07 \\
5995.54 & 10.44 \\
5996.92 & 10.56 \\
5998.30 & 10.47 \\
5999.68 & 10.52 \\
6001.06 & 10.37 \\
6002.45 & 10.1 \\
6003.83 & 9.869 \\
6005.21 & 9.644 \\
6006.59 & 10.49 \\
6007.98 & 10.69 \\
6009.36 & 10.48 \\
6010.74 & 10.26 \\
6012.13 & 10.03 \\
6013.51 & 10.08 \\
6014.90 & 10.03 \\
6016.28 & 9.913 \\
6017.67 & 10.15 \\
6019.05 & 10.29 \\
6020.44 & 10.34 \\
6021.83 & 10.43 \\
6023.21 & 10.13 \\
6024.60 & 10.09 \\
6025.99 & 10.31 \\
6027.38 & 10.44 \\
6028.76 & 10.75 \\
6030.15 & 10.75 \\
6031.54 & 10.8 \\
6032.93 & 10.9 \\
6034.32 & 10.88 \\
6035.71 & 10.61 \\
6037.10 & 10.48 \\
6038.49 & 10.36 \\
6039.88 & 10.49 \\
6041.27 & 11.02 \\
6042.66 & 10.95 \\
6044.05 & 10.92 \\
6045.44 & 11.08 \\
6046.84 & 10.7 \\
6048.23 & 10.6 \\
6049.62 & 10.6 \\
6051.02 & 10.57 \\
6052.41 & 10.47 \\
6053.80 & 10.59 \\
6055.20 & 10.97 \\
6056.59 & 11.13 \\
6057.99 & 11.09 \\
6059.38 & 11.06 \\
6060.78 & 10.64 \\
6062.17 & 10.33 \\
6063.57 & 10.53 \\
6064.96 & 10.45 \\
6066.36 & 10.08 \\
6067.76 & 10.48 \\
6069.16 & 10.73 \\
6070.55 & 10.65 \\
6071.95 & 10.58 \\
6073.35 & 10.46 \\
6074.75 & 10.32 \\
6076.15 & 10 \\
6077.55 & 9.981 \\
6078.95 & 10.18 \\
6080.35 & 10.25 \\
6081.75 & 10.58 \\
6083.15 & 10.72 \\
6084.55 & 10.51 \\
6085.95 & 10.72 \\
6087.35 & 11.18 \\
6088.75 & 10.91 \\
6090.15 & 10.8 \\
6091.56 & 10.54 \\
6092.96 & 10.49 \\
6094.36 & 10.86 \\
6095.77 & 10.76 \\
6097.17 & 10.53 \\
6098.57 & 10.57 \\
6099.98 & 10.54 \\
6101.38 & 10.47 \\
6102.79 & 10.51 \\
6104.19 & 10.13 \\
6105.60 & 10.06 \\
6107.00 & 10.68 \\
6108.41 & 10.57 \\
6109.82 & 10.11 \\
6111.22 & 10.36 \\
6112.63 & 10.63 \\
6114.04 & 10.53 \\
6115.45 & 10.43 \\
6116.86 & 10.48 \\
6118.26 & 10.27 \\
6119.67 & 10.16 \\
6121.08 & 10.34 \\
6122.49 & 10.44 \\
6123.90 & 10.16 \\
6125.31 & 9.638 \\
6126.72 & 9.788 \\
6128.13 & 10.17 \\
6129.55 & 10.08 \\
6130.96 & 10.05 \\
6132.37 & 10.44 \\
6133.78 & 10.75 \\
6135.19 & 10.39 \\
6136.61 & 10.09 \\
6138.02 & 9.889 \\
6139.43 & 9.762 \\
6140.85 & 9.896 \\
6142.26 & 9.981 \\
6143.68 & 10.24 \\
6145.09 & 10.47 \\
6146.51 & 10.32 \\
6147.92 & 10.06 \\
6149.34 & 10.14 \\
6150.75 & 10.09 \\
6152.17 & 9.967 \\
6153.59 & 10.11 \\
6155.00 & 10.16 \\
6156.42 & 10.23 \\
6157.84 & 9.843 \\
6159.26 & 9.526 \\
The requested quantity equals 10.6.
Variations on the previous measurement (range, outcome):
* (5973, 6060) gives 10.4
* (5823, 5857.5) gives 10.6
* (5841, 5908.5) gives 9.8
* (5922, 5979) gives 10.4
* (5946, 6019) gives 10.3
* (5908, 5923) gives 9.95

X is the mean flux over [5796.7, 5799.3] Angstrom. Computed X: 10.7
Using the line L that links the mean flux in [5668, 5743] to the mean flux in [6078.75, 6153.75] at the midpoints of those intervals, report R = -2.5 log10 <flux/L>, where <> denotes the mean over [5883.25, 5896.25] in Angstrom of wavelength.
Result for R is 0.20 mag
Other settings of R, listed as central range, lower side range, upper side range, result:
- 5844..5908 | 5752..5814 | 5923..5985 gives 0.07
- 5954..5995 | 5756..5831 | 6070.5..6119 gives 0.02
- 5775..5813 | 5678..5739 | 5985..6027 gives 0.00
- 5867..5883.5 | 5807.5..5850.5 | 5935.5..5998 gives 0.05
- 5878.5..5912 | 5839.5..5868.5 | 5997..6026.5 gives 0.12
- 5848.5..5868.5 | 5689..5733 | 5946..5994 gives 0.02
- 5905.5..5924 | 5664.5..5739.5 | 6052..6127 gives 0.05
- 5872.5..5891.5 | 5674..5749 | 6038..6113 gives 0.12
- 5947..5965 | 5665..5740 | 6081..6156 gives 0.02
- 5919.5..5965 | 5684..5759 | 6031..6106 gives 0.02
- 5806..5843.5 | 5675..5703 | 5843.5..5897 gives -0.08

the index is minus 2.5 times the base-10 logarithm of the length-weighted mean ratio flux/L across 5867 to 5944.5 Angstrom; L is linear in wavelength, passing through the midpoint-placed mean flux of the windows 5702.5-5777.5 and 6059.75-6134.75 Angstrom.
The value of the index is 0.074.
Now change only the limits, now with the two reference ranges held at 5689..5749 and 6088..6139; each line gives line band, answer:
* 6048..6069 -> -0.025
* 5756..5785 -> 0.007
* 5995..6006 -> 0.018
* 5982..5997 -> 0.022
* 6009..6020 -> 0.029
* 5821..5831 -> -0.058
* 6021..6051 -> -0.023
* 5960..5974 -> -0.011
